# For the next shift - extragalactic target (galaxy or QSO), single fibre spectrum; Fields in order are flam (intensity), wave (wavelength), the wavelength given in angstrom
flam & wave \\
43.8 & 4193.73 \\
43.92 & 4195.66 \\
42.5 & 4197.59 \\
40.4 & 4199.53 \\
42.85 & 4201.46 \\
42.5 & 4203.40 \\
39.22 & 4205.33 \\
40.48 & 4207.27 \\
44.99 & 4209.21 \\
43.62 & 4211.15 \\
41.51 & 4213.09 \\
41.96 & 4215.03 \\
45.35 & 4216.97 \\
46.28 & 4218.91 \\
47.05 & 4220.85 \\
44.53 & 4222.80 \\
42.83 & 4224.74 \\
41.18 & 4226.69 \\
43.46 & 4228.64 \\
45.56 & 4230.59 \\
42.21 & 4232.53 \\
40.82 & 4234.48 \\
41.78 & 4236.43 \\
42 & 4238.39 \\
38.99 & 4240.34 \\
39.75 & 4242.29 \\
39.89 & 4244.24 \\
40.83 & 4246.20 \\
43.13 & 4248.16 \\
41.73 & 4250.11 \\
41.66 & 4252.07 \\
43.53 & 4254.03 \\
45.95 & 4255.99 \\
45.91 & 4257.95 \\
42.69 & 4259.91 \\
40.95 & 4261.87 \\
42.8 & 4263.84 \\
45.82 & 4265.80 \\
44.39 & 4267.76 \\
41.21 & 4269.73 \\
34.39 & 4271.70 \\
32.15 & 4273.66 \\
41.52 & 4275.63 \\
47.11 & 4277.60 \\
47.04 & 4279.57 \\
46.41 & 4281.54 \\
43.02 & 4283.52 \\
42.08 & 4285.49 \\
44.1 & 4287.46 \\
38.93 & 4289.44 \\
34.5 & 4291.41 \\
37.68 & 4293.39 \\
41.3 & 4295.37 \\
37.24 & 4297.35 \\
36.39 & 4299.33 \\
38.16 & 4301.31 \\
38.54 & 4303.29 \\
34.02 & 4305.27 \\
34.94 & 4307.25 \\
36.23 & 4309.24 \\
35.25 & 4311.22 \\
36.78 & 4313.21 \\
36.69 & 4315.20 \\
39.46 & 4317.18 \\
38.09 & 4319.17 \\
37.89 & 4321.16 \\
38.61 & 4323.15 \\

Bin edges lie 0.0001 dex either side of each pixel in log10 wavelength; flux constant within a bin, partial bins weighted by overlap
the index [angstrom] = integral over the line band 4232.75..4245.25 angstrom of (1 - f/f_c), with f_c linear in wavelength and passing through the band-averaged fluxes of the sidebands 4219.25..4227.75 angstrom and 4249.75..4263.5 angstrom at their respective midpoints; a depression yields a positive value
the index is 0.9 angstrom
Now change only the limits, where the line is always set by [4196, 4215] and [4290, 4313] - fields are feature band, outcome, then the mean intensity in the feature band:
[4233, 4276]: -2.3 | 41.5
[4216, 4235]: -1.4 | 44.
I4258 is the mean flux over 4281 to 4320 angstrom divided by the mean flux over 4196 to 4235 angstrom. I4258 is 0.89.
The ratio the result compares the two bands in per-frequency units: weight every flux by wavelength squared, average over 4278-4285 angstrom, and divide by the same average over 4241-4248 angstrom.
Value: 1.14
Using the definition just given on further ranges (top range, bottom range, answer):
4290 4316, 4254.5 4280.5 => 0.88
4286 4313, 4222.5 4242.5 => 0.92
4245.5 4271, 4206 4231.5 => 1.00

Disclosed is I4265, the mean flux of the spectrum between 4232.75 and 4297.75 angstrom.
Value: 41.6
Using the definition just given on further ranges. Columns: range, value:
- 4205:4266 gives 42.8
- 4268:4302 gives 40.3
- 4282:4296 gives 40.4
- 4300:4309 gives 36.4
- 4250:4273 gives 42.5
